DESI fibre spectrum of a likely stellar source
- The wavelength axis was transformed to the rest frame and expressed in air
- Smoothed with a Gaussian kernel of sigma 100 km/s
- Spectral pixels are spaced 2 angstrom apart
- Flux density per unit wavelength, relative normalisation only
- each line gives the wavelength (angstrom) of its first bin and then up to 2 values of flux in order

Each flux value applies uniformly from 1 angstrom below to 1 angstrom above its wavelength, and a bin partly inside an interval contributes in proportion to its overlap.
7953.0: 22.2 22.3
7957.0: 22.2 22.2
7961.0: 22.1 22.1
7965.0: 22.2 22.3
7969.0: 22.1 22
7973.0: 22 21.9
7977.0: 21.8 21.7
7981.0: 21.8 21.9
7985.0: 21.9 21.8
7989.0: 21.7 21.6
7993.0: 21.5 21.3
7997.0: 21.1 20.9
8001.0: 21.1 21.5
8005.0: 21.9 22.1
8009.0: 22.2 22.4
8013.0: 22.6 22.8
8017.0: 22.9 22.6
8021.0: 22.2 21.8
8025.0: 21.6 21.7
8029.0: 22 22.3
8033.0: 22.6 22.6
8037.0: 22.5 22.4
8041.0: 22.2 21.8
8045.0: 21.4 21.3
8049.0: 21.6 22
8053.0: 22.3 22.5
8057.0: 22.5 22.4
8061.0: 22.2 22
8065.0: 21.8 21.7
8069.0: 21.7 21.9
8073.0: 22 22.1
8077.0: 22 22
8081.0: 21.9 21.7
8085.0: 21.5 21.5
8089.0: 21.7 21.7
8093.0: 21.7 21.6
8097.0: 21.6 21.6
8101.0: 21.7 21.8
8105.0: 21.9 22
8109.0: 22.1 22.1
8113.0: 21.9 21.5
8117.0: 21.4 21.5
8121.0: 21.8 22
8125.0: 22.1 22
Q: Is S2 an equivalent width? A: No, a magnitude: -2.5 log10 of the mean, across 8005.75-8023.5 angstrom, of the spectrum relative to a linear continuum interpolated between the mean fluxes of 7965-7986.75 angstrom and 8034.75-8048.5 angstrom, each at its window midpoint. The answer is -0.02 mag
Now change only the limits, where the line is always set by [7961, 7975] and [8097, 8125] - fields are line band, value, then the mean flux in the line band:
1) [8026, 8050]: 0.00 mag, 22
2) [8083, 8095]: 0.01 mag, 21.6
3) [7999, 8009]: 0.02 mag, 21.6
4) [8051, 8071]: -0.01 mag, 22.1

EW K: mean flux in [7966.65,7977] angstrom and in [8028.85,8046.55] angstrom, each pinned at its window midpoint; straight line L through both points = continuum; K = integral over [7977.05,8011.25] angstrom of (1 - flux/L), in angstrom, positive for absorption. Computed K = 0.6 angstrom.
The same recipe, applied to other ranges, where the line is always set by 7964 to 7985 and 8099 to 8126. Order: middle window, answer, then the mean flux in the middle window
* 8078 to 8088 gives 0.1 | 21.7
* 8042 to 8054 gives 0.1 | 21.7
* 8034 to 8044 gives -0.2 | 22.3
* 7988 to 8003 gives 0.4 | 21.3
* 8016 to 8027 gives -0.1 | 22.2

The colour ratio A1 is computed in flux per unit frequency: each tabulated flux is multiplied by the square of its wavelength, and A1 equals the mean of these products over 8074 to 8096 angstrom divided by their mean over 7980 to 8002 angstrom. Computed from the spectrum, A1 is 1.0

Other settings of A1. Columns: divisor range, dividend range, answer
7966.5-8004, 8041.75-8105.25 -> 1.03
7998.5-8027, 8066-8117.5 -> 1.01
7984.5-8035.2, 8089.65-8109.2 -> 1.01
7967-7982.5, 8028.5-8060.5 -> 1.03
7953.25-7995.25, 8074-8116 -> 1.02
